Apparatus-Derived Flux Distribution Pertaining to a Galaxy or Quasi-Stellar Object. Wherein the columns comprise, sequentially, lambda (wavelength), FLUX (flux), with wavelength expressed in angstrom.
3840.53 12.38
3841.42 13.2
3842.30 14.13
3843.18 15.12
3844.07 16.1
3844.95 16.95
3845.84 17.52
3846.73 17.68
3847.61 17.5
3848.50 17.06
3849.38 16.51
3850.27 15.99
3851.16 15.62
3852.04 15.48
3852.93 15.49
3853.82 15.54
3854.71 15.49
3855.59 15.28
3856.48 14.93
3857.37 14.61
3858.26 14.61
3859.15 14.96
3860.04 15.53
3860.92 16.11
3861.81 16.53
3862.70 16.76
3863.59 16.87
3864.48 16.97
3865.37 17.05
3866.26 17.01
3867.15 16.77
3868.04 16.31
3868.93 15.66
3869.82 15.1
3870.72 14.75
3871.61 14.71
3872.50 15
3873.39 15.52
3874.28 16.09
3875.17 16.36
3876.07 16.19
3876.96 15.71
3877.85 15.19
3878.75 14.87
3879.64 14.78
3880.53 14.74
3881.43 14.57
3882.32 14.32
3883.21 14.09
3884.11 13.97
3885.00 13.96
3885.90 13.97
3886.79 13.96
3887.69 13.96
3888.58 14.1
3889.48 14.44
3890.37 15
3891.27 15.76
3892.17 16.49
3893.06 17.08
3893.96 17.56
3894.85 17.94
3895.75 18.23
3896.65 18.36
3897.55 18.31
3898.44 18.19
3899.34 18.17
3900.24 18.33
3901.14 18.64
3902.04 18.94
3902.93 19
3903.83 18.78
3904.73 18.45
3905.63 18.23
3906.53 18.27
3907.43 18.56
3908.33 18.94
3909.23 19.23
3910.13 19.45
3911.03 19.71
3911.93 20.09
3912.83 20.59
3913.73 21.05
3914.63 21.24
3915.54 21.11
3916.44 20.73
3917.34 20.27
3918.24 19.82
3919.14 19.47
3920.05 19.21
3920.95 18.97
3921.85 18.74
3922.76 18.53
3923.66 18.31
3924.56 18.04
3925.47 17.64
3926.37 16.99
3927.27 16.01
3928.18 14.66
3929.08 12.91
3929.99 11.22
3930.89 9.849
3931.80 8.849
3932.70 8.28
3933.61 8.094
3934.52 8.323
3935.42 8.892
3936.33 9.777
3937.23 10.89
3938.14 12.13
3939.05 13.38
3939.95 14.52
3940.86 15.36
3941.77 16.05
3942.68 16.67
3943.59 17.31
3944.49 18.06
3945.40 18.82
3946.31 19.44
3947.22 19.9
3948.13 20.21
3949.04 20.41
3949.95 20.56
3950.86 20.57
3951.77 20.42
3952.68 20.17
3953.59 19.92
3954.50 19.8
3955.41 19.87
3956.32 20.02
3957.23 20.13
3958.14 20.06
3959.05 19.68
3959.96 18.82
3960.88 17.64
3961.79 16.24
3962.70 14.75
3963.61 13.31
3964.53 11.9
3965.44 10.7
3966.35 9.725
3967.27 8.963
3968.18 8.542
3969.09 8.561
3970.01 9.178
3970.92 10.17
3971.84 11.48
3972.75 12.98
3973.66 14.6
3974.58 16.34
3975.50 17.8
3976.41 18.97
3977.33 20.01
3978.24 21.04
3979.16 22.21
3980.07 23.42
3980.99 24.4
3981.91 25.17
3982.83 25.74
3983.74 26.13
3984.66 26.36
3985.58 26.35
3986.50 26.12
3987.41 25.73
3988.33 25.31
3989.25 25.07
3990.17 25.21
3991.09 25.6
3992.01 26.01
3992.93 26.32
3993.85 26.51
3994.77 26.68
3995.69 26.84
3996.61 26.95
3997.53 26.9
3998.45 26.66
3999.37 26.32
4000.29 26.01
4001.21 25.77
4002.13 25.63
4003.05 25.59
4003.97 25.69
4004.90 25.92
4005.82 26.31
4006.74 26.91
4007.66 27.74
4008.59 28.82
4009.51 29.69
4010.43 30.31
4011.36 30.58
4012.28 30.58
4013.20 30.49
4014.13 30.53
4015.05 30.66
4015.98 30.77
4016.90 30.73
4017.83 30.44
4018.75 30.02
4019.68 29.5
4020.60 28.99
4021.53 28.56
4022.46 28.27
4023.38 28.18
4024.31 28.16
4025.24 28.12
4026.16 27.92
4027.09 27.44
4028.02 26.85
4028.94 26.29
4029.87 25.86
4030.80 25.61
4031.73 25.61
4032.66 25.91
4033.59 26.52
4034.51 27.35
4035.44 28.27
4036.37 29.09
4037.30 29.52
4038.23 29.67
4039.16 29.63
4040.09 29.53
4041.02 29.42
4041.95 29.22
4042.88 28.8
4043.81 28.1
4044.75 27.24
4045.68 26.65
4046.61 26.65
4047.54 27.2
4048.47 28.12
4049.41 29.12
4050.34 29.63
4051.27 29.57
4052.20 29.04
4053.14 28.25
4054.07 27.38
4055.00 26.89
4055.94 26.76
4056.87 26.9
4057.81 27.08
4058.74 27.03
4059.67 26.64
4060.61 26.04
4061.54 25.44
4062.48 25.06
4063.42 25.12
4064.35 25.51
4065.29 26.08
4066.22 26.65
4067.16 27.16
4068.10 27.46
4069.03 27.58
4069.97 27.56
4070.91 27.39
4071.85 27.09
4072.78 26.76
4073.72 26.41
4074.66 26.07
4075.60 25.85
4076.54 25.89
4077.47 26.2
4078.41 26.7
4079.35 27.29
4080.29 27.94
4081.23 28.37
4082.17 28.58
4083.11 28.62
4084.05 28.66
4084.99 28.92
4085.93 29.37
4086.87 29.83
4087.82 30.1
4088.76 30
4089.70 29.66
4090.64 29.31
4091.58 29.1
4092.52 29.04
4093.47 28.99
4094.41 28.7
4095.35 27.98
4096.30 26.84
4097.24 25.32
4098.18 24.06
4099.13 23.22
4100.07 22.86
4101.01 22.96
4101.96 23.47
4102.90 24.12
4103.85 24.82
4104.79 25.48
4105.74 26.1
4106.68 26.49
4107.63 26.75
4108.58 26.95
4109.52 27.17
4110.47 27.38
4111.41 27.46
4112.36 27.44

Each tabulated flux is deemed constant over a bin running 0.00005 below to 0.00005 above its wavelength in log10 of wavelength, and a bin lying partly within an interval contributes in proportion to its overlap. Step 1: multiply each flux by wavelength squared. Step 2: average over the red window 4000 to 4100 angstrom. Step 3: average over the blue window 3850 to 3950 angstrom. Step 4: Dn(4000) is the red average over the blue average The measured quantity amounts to 1.8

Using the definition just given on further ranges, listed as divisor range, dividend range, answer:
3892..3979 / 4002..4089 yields 1.77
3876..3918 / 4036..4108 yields 1.72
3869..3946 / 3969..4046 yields 1.68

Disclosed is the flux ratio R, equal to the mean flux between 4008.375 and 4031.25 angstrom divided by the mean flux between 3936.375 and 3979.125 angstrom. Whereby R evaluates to 1.78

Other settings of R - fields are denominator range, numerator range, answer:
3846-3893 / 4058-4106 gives 1.73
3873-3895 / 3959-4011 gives 1.42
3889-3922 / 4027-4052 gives 1.49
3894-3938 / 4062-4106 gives 1.60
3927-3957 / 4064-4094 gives 1.79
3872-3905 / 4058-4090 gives 1.69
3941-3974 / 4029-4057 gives 1.72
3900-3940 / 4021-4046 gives 1.69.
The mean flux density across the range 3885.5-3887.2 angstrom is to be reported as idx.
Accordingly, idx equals 14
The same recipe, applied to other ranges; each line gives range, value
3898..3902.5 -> 18.5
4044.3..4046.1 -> 27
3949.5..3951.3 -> 20.6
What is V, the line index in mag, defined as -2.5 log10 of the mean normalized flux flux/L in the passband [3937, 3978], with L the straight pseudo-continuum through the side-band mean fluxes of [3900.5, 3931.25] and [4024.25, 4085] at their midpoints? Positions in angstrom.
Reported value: 0.28 mag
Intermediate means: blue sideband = 18.3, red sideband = 27.4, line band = 16.2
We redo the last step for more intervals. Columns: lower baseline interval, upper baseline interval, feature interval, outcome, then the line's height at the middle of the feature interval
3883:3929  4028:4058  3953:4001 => 0.15 mag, 23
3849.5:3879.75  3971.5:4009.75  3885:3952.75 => 0.15 mag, 19.4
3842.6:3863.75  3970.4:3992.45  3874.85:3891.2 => 0.18 mag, 17.3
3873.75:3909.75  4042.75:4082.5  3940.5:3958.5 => 0.05 mag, 20.1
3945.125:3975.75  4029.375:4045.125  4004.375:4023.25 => -0.20 mag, 24.4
